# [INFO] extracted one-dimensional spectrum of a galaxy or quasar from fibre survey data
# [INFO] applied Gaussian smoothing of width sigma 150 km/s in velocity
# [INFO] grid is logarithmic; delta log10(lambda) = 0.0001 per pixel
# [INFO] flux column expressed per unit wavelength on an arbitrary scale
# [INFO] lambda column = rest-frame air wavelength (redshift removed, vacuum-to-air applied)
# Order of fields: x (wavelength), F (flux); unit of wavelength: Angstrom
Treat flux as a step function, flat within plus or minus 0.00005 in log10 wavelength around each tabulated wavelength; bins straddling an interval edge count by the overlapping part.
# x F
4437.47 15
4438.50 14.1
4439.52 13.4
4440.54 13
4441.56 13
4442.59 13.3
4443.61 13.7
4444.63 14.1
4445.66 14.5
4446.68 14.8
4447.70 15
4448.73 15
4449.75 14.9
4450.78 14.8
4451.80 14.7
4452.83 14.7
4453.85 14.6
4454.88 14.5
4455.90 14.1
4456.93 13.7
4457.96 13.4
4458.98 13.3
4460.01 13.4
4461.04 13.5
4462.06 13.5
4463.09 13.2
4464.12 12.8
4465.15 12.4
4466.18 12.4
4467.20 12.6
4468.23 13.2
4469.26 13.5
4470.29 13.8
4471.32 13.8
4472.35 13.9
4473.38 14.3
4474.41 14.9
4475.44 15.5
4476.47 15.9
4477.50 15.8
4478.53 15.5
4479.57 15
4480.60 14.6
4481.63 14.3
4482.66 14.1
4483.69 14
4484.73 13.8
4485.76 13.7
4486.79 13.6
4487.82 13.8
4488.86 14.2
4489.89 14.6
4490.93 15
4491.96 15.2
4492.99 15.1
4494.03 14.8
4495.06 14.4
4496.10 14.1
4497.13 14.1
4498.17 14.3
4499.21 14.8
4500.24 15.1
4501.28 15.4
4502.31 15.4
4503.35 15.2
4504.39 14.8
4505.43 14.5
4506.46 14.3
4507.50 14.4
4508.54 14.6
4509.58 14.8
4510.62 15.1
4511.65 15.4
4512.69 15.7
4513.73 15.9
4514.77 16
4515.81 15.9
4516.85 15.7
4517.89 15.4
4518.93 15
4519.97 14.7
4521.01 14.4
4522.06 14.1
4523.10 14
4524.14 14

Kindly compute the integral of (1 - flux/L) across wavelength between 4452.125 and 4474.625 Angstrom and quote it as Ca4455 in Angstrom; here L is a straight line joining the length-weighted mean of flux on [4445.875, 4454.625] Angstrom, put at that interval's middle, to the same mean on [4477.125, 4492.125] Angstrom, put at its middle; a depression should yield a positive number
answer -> 1.6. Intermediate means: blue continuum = 14.8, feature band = 13.6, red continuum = 14.4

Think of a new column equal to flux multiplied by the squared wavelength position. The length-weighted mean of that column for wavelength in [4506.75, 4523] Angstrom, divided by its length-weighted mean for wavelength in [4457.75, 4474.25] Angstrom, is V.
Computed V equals 1.16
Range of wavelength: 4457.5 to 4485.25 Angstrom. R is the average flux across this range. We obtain 13.9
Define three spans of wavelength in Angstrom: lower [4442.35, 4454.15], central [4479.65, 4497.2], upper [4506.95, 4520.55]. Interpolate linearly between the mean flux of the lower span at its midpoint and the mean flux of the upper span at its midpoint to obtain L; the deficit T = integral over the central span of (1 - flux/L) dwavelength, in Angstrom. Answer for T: 0.8 Angstrom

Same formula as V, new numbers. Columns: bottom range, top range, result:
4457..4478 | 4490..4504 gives 1.09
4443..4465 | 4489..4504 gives 1.07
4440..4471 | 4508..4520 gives 1.15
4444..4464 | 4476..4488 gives 1.04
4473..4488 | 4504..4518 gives 1.05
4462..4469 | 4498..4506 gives 1.18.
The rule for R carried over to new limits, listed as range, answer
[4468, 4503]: 14.5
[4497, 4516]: 15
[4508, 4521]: 15.3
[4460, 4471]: 13.1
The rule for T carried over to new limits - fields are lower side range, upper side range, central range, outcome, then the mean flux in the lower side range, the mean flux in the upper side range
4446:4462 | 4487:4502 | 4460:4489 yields 1.0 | 14.3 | 14.6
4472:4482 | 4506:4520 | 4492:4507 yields 0.4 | 15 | 15.2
